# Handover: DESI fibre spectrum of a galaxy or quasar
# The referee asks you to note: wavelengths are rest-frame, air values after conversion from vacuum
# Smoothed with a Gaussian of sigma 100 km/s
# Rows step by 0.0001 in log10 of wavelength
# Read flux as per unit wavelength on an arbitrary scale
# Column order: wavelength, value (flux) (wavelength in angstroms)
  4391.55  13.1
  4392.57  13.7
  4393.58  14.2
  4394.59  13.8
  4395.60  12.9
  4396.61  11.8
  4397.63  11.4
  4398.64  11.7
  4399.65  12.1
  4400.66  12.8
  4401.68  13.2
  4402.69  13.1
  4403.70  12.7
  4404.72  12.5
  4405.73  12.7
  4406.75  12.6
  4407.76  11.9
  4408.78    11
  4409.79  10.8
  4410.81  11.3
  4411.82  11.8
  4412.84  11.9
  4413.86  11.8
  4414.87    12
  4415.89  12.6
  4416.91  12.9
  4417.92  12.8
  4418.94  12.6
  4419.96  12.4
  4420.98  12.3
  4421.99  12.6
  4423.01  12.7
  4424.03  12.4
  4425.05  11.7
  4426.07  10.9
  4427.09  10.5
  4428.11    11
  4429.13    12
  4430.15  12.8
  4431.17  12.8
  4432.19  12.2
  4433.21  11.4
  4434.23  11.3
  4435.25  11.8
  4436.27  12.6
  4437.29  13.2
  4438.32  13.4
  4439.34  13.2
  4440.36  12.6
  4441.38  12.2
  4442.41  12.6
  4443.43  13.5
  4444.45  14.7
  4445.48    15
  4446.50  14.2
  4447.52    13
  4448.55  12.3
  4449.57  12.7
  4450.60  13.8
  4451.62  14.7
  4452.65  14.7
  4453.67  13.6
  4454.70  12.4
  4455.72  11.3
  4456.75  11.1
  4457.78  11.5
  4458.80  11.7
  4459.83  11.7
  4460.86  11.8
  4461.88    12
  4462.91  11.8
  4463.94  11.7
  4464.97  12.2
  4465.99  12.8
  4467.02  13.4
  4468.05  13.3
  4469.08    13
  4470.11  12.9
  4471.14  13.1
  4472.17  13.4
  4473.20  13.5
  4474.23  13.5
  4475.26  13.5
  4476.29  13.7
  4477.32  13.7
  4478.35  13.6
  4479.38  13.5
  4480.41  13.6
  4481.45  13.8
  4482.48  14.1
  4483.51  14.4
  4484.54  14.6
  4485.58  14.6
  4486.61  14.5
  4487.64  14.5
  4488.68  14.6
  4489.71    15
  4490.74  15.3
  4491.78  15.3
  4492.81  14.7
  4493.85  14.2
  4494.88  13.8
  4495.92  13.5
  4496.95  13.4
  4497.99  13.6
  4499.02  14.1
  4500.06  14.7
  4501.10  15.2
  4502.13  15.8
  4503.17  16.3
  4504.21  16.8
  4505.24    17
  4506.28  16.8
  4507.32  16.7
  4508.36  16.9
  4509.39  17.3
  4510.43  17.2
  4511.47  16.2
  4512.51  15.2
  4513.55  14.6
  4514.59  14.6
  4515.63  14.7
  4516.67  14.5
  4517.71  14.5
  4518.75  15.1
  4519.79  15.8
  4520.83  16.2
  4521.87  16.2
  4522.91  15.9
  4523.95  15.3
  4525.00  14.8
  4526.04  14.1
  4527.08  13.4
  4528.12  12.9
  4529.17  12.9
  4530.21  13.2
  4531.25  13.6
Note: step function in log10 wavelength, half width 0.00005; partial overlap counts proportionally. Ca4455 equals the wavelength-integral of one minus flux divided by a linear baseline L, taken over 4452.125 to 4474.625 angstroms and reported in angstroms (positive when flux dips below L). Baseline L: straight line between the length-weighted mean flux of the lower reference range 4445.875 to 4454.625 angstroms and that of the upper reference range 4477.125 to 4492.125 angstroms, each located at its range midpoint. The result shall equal 2.1 angstroms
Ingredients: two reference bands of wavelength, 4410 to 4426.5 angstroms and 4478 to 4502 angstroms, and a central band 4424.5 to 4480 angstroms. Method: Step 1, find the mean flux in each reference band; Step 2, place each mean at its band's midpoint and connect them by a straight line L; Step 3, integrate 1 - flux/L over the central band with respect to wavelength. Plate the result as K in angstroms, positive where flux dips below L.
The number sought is 1.9 angstroms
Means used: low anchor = 12.1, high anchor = 14.3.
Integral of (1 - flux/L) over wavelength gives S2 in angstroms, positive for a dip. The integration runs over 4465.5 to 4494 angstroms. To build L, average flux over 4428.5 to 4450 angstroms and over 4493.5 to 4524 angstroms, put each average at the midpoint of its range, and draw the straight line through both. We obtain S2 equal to 0.8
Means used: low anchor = 12.8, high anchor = 15.4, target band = 13.9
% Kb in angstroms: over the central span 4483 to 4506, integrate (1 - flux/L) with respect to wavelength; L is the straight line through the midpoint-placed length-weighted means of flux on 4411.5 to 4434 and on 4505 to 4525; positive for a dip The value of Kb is 0.2 angstroms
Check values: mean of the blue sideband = 12.1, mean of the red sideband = 15.8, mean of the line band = 14.8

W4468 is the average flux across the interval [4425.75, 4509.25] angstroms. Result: 13.5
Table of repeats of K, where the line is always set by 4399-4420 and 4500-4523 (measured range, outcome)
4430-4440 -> 0.53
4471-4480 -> 0.66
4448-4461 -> 1.18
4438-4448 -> 0.00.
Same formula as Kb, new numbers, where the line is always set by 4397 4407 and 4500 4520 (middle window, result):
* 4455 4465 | 1.8 angstroms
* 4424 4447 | 1.7 angstroms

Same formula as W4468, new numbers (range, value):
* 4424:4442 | 12.1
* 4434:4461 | 12.9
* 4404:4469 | 12.4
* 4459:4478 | 12.8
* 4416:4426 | 12.4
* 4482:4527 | 15.2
